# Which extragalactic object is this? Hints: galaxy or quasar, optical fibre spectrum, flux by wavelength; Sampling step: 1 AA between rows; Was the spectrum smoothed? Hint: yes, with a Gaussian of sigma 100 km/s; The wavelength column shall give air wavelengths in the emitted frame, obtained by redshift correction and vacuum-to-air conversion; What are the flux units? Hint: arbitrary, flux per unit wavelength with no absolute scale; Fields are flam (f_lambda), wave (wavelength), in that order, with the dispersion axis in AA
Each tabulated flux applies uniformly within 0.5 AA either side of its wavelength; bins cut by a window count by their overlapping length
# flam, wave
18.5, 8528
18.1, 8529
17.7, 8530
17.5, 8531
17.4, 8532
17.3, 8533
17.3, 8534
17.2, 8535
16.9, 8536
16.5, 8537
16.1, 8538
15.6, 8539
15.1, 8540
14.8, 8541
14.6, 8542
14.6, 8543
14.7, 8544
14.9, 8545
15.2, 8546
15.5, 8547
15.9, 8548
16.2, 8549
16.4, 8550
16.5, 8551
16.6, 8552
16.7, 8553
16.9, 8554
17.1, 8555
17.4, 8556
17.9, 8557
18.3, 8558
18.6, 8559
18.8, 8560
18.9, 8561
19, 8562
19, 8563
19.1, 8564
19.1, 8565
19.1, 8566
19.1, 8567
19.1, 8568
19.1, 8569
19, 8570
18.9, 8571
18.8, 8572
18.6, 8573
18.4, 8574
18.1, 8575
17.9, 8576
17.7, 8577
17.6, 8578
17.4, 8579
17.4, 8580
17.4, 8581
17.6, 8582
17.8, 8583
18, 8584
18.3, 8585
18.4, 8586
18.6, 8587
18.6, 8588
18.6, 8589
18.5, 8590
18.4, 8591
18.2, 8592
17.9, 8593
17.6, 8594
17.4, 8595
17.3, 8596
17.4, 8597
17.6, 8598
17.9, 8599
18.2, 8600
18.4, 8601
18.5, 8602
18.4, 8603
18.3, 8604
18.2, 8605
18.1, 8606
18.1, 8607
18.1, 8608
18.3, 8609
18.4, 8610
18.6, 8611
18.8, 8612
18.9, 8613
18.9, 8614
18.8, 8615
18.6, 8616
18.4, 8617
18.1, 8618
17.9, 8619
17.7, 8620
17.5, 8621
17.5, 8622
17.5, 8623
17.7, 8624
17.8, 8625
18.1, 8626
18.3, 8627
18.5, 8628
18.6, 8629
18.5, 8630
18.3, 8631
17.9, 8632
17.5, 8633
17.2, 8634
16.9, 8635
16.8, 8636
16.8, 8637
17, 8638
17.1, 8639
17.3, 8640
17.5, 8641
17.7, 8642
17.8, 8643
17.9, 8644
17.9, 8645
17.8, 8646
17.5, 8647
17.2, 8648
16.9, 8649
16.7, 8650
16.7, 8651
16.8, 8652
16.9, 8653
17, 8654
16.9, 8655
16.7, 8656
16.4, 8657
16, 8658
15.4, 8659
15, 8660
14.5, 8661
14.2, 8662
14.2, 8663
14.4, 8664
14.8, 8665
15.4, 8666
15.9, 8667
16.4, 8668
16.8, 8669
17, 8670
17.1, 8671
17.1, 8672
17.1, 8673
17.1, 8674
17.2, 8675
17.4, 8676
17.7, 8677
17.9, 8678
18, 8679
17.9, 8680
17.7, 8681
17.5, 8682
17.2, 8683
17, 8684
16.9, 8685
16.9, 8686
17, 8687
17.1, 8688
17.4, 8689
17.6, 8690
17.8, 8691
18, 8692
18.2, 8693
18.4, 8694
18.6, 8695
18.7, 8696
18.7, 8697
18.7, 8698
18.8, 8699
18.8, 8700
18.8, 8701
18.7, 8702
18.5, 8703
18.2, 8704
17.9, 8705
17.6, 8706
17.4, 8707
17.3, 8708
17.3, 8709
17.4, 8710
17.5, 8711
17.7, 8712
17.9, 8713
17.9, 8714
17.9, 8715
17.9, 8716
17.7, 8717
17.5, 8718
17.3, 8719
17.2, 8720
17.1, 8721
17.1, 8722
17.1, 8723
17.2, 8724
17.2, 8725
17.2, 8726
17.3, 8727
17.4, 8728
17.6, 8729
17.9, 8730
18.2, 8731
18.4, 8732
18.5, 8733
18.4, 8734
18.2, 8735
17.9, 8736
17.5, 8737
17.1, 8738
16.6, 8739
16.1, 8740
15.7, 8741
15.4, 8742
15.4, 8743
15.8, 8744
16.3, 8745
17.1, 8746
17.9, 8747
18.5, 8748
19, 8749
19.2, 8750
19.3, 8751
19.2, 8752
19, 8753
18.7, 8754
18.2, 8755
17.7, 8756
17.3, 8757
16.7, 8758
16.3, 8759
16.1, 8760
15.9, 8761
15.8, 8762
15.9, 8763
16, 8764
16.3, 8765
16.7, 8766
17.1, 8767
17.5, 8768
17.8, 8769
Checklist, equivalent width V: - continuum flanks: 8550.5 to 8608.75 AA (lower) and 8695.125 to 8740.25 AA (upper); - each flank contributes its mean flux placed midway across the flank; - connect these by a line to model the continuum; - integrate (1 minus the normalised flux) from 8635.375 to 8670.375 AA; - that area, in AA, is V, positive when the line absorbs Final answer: 2.8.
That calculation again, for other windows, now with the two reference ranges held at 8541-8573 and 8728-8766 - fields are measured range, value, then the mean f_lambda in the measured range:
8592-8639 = -1.6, 18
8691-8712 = -1.0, 18.2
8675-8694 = -0.2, 17.5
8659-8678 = 1.4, 16.1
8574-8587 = -0.3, 17.9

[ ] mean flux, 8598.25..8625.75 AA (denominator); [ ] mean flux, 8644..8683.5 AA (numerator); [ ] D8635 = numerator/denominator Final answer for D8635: 0.9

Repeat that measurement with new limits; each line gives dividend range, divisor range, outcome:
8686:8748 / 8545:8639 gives 0.98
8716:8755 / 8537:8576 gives 1.01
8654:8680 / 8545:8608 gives 0.91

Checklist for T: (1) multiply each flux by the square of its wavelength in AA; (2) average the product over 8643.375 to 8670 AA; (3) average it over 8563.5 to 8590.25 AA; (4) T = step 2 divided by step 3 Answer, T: 0.90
